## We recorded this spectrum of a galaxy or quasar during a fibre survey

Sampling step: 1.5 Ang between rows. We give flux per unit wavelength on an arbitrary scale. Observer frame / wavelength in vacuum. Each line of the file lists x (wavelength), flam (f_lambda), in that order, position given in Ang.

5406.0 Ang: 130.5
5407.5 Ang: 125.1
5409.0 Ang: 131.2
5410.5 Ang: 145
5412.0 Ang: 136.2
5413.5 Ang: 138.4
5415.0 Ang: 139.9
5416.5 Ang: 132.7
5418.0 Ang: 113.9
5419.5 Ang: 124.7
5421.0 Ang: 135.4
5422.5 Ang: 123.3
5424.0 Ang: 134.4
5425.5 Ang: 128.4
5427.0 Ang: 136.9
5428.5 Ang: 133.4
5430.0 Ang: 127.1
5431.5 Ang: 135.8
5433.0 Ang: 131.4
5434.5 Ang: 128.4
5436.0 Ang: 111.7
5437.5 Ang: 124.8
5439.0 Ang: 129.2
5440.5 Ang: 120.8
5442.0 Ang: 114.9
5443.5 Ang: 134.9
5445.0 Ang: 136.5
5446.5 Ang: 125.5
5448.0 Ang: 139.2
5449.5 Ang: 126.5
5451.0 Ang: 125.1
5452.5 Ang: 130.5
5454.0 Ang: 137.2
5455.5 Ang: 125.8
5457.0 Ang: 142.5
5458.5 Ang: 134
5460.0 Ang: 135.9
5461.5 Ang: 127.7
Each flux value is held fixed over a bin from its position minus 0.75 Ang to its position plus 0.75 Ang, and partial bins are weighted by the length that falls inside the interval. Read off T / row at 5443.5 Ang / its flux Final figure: 134.9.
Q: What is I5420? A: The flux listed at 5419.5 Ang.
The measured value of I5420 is 124.7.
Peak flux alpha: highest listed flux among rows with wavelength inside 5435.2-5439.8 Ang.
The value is 129.2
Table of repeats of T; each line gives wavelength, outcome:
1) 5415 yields 139.9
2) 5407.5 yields 125.1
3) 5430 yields 127.1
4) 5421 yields 135.4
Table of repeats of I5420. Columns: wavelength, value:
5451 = 125.1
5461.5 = 127.7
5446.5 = 125.5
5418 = 113.9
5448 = 139.2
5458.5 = 134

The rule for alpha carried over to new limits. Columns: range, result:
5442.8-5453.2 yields 139.2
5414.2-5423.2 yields 139.9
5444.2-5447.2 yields 136.5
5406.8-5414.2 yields 145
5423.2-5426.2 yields 134.4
